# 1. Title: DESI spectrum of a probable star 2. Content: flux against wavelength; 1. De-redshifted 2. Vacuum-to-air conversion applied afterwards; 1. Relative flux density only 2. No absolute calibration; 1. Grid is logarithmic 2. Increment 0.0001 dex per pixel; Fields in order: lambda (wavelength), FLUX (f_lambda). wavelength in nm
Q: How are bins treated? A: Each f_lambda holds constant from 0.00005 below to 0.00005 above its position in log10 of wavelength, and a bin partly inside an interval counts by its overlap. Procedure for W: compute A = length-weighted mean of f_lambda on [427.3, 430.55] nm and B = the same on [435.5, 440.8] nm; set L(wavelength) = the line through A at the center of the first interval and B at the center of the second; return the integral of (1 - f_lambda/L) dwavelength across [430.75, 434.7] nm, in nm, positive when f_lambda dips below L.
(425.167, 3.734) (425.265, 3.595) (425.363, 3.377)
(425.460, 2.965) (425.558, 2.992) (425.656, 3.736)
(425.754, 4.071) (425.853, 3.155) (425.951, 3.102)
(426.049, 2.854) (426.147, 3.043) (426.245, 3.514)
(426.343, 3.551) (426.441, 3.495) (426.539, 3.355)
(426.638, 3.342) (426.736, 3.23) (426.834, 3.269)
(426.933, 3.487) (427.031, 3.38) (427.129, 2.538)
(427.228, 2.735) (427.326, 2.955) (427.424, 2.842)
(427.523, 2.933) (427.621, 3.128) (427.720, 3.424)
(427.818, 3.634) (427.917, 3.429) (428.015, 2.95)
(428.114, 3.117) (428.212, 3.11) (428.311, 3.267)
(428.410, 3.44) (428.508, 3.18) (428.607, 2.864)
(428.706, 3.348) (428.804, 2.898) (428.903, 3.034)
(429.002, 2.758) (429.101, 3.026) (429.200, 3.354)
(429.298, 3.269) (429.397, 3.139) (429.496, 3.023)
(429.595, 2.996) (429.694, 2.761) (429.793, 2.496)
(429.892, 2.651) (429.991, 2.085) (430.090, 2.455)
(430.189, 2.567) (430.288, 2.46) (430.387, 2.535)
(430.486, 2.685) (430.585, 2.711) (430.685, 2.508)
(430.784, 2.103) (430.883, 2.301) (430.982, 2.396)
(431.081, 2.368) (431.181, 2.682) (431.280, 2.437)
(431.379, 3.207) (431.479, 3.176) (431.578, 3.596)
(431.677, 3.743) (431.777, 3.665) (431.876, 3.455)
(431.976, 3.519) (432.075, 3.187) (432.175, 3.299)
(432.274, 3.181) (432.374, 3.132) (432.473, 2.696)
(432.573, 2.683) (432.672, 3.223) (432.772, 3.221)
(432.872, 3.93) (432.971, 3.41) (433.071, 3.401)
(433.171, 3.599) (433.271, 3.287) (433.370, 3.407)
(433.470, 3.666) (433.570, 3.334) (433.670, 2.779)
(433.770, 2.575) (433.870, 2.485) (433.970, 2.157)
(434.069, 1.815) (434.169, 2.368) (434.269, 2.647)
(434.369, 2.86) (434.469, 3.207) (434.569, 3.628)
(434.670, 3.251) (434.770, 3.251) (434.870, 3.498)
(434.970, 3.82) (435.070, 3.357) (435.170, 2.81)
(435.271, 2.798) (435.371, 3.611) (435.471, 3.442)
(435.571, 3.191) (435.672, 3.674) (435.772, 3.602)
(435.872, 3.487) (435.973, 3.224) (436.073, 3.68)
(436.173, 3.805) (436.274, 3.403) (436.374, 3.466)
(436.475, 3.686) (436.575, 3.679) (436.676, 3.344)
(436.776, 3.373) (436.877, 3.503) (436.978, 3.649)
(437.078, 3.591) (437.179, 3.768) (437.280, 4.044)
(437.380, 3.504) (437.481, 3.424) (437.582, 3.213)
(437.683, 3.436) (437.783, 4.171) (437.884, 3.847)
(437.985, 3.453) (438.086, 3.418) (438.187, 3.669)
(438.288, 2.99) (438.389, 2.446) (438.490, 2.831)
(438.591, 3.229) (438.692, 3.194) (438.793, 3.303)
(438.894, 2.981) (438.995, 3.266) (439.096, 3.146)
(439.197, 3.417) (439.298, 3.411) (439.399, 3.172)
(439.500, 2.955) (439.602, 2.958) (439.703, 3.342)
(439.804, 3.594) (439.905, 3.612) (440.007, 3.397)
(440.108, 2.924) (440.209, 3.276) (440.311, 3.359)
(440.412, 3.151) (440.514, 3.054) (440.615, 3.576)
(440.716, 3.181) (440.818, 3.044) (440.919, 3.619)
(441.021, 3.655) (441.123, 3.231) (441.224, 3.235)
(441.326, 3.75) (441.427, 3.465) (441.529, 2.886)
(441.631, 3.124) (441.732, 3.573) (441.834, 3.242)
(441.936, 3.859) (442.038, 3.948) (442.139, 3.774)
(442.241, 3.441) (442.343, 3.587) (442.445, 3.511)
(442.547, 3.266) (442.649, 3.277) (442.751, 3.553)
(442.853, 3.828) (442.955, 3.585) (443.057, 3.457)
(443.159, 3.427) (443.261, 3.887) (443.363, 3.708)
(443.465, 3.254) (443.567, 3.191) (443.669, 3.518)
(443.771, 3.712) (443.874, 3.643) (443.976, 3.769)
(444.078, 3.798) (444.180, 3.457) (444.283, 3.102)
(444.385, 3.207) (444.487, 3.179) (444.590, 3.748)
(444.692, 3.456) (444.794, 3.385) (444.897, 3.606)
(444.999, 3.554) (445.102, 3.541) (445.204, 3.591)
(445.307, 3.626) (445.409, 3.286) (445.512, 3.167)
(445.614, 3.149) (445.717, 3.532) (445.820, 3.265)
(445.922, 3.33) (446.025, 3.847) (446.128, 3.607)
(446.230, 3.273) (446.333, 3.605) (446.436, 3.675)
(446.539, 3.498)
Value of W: 0.134 nm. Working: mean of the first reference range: 2.96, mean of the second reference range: 3.38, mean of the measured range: 3.03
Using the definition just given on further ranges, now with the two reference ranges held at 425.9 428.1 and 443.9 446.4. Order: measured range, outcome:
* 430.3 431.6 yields 0.24 nm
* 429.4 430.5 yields 0.21 nm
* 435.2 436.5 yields -0.05 nm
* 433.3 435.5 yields 0.18 nm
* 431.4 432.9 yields -0.02 nm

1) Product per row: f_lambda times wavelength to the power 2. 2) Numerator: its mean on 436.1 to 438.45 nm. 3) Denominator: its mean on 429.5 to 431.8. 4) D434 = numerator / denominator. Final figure 1.33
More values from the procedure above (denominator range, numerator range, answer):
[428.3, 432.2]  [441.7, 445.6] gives 1.28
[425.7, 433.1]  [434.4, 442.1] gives 1.15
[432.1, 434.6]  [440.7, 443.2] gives 1.19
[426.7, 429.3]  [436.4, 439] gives 1.14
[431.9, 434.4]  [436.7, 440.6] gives 1.13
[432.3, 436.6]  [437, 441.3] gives 1.06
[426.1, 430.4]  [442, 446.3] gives 1.23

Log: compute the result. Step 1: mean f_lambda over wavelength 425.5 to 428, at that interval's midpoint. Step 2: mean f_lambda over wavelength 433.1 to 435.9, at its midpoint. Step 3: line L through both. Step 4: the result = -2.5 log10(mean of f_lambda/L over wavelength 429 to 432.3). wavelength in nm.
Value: 0.11 mag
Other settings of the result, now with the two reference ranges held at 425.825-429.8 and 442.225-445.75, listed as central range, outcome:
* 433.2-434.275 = 0.168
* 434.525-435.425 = -0.013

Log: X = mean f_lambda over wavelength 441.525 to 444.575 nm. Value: 3.5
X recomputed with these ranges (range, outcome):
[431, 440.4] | 3.27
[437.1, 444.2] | 3.41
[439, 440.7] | 3.27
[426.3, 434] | 3.04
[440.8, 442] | 3.4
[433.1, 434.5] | 2.87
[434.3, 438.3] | 3.47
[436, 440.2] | 3.4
